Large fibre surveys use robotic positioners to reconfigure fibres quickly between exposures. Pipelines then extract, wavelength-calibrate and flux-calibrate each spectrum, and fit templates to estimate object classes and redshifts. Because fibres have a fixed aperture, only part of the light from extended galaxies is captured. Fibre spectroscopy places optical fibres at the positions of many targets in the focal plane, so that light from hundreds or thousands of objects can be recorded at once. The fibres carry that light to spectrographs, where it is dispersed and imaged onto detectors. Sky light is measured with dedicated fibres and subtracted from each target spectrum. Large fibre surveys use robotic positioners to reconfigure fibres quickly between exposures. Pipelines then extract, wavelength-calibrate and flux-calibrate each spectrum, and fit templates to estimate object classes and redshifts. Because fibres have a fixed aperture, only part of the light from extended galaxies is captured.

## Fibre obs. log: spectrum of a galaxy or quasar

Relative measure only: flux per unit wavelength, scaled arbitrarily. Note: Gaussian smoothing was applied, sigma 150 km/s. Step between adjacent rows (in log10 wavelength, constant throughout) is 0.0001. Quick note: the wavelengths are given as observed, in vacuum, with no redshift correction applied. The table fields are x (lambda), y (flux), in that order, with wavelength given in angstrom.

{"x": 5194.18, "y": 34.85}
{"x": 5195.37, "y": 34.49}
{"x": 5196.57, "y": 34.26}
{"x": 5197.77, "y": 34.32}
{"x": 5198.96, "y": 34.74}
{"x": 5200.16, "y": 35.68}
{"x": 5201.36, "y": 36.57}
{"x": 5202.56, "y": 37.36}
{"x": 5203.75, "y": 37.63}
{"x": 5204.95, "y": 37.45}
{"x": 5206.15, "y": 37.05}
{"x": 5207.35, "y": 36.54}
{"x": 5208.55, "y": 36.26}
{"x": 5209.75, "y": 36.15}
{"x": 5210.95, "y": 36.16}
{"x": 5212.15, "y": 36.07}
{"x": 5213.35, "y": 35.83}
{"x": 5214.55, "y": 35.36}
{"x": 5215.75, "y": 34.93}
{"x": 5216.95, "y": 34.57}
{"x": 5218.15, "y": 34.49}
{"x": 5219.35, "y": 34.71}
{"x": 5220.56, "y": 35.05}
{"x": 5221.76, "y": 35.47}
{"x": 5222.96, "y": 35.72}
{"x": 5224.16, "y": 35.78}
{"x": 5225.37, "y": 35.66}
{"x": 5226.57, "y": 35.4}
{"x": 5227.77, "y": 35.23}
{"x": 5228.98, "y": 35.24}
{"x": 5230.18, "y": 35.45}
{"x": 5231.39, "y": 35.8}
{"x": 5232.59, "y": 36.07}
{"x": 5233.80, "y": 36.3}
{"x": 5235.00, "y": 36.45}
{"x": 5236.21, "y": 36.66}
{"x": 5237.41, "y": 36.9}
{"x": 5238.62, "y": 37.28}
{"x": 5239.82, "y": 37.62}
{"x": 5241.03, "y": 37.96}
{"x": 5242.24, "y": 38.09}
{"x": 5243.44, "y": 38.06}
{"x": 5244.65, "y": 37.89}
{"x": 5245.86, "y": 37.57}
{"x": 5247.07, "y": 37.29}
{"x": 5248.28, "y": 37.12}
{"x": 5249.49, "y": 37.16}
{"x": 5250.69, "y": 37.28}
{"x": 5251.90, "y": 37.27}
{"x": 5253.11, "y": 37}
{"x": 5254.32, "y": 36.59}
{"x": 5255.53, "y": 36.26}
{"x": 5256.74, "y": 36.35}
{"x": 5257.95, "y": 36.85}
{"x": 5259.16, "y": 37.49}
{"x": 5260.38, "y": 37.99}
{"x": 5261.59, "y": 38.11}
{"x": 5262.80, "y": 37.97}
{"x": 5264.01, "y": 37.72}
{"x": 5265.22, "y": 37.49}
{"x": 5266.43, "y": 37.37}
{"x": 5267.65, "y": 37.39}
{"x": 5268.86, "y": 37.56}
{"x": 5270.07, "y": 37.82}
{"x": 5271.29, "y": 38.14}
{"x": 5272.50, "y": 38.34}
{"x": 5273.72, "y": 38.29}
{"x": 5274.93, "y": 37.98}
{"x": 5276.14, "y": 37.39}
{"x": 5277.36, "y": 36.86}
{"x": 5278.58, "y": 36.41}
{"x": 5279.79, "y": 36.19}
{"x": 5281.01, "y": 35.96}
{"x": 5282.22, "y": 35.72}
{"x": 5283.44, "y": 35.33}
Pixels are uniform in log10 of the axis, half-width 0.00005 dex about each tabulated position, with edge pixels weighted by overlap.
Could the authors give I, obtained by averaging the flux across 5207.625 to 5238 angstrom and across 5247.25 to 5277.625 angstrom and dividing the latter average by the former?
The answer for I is 1.0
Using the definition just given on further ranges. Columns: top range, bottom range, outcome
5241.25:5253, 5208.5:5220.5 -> 1.06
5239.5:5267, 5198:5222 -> 1.04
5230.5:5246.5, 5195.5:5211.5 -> 1.03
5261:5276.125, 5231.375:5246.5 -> 1.02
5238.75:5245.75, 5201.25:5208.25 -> 1.02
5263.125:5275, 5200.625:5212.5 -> 1.03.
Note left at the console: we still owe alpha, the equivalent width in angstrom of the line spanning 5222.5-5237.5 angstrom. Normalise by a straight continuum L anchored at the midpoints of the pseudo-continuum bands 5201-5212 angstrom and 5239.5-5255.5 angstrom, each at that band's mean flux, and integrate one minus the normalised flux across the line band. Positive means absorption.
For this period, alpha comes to 0.5 angstrom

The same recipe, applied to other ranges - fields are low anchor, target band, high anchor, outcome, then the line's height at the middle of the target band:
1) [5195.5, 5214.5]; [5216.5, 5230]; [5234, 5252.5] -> 0.5 angstrom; 36.7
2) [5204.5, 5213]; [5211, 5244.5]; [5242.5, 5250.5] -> 0.9 angstrom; 37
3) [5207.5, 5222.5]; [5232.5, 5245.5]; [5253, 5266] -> -0.3 angstrom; 36.4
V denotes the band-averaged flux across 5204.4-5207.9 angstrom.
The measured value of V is 37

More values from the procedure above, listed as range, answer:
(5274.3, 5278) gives 37.4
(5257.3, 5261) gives 37.4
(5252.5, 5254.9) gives 36.8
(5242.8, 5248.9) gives 37.6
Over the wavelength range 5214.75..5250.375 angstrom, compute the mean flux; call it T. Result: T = 36.3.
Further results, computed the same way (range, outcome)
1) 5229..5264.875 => 37.1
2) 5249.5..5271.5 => 37.4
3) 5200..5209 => 36.9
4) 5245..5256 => 37.1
